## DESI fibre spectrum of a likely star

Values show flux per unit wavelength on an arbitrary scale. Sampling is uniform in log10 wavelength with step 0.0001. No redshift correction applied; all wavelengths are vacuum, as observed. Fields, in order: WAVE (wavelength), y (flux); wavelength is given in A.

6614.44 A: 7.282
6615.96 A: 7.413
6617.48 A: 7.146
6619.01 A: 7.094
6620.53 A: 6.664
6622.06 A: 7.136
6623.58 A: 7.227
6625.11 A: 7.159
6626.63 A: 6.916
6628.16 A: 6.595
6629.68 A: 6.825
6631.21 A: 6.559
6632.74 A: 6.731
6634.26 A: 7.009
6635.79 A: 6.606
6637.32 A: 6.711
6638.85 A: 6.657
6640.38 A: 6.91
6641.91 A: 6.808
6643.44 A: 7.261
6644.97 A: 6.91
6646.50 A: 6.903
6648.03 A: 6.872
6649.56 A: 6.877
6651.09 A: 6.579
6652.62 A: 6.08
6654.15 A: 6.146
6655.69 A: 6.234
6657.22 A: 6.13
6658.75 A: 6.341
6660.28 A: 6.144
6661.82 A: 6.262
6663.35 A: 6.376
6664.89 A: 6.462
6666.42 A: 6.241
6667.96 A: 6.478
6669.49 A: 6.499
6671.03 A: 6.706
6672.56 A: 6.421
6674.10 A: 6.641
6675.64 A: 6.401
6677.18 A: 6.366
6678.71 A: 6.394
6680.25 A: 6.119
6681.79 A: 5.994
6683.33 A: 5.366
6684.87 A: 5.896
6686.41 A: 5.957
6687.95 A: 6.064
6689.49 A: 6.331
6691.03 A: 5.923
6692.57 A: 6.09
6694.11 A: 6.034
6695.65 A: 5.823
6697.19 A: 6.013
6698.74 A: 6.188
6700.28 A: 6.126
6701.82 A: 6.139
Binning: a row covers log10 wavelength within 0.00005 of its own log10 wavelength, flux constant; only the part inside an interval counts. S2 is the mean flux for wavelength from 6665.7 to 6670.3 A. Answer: 6.41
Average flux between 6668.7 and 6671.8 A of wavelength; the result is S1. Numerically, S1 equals 6.62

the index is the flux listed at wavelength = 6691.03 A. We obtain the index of 5.923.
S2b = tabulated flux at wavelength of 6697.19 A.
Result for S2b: 6.013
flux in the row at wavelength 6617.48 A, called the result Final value 7.146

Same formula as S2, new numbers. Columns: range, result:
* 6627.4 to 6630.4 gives 6.72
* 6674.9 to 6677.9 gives 6.38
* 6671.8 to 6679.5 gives 6.44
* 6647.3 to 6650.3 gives 6.88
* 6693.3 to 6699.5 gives 6.01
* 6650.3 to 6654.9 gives 6.28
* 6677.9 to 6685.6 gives 5.96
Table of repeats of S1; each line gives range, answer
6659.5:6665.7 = 6.31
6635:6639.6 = 6.65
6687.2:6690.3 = 6.2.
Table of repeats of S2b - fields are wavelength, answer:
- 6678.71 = 6.394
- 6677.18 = 6.366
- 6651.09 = 6.579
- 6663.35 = 6.376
